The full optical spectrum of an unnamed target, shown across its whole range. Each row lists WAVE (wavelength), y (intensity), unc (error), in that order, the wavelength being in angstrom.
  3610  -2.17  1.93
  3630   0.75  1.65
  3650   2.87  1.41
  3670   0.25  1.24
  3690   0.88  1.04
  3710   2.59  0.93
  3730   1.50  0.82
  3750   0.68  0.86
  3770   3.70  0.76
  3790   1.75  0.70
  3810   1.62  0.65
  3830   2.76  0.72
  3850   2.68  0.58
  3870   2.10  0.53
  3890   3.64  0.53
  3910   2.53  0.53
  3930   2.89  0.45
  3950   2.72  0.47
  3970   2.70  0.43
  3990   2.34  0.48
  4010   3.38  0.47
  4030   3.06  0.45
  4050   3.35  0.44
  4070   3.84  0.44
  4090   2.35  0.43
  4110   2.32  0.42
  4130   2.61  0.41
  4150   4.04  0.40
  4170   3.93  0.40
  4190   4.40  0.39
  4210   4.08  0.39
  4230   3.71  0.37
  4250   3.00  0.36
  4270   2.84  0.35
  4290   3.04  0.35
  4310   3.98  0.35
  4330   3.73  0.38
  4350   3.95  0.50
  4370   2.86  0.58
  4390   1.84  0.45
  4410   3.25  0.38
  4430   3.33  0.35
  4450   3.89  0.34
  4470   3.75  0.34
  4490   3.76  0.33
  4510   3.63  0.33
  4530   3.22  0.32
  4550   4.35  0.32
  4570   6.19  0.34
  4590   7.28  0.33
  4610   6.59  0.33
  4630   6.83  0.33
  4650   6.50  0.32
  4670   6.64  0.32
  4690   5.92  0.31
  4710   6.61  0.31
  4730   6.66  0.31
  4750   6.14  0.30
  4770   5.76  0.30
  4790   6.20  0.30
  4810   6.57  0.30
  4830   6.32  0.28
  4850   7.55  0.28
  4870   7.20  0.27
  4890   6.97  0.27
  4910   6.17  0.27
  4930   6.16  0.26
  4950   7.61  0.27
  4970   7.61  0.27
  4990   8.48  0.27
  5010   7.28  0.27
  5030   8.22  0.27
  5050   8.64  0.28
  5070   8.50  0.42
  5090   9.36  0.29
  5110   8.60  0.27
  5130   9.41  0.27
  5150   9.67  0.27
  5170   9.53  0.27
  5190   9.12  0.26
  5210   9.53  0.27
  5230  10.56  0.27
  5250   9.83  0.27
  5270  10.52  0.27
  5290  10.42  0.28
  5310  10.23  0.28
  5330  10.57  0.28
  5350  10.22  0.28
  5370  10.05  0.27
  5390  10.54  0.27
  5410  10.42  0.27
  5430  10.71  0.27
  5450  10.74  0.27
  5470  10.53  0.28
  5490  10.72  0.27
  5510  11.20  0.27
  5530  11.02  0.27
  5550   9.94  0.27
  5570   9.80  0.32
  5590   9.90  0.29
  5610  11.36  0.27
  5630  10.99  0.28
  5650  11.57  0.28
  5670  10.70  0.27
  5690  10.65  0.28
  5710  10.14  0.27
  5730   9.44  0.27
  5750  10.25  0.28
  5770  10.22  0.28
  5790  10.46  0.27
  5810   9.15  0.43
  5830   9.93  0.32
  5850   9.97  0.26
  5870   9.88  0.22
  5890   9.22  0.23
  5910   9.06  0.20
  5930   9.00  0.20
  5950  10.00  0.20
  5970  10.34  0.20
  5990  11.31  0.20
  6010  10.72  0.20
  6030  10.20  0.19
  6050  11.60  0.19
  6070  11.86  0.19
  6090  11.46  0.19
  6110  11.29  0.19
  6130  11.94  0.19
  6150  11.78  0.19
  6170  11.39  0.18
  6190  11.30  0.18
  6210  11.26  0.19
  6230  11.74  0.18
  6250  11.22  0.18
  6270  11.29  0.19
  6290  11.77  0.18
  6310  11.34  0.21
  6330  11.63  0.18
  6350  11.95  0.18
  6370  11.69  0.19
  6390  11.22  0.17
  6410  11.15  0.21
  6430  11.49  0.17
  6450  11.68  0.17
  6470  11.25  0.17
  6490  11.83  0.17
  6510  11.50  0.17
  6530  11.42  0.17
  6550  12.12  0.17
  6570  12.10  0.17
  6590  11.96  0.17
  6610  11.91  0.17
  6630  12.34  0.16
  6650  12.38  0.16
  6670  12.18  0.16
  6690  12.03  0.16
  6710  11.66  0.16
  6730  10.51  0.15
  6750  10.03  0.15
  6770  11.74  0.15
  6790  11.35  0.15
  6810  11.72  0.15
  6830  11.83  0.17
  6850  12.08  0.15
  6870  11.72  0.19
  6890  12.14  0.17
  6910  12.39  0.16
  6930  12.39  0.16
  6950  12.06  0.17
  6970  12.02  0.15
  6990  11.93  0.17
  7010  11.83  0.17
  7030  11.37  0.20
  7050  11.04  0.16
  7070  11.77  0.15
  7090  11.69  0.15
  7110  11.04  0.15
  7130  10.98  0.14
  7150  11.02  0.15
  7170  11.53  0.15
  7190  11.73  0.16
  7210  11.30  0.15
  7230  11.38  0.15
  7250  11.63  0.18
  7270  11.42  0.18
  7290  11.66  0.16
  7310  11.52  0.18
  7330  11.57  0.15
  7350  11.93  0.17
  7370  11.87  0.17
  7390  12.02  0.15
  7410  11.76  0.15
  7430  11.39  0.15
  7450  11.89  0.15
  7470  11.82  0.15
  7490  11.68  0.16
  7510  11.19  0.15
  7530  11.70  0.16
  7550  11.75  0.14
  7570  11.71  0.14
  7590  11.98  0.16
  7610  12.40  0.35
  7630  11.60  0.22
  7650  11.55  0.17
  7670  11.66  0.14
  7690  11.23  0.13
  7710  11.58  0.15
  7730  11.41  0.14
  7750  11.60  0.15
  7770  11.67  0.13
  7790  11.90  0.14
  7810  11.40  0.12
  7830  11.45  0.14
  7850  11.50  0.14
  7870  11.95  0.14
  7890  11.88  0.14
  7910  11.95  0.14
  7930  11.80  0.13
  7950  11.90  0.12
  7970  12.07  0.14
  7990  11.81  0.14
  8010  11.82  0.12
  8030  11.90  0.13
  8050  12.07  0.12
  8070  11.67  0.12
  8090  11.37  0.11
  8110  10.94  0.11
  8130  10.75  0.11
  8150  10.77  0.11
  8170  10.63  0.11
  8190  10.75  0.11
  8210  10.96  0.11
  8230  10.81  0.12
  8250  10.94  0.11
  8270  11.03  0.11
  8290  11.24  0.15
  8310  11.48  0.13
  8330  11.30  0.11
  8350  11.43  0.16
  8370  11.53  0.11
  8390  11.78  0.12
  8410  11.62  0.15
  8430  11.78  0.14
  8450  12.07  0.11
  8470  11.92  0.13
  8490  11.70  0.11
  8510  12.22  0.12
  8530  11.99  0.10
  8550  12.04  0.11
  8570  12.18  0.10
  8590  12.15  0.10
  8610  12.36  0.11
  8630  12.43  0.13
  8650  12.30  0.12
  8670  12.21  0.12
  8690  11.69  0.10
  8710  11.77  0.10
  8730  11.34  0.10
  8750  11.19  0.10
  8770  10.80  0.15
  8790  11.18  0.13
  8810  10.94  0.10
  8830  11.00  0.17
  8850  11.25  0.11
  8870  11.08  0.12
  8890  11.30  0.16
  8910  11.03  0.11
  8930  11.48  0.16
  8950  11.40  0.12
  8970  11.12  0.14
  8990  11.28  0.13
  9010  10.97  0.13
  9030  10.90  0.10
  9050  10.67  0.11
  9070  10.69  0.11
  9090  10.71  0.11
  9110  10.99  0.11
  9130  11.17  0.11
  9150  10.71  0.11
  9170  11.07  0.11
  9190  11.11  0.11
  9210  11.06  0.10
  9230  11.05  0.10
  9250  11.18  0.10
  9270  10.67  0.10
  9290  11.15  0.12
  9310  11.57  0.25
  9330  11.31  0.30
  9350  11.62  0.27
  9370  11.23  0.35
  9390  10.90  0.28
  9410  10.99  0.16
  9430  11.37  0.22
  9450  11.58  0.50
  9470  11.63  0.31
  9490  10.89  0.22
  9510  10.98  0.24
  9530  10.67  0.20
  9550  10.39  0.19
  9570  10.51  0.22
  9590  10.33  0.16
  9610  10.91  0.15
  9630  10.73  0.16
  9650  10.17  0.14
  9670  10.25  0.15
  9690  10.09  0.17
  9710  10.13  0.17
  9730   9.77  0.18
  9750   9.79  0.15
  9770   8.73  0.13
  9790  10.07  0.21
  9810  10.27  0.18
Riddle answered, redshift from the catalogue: 0.144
